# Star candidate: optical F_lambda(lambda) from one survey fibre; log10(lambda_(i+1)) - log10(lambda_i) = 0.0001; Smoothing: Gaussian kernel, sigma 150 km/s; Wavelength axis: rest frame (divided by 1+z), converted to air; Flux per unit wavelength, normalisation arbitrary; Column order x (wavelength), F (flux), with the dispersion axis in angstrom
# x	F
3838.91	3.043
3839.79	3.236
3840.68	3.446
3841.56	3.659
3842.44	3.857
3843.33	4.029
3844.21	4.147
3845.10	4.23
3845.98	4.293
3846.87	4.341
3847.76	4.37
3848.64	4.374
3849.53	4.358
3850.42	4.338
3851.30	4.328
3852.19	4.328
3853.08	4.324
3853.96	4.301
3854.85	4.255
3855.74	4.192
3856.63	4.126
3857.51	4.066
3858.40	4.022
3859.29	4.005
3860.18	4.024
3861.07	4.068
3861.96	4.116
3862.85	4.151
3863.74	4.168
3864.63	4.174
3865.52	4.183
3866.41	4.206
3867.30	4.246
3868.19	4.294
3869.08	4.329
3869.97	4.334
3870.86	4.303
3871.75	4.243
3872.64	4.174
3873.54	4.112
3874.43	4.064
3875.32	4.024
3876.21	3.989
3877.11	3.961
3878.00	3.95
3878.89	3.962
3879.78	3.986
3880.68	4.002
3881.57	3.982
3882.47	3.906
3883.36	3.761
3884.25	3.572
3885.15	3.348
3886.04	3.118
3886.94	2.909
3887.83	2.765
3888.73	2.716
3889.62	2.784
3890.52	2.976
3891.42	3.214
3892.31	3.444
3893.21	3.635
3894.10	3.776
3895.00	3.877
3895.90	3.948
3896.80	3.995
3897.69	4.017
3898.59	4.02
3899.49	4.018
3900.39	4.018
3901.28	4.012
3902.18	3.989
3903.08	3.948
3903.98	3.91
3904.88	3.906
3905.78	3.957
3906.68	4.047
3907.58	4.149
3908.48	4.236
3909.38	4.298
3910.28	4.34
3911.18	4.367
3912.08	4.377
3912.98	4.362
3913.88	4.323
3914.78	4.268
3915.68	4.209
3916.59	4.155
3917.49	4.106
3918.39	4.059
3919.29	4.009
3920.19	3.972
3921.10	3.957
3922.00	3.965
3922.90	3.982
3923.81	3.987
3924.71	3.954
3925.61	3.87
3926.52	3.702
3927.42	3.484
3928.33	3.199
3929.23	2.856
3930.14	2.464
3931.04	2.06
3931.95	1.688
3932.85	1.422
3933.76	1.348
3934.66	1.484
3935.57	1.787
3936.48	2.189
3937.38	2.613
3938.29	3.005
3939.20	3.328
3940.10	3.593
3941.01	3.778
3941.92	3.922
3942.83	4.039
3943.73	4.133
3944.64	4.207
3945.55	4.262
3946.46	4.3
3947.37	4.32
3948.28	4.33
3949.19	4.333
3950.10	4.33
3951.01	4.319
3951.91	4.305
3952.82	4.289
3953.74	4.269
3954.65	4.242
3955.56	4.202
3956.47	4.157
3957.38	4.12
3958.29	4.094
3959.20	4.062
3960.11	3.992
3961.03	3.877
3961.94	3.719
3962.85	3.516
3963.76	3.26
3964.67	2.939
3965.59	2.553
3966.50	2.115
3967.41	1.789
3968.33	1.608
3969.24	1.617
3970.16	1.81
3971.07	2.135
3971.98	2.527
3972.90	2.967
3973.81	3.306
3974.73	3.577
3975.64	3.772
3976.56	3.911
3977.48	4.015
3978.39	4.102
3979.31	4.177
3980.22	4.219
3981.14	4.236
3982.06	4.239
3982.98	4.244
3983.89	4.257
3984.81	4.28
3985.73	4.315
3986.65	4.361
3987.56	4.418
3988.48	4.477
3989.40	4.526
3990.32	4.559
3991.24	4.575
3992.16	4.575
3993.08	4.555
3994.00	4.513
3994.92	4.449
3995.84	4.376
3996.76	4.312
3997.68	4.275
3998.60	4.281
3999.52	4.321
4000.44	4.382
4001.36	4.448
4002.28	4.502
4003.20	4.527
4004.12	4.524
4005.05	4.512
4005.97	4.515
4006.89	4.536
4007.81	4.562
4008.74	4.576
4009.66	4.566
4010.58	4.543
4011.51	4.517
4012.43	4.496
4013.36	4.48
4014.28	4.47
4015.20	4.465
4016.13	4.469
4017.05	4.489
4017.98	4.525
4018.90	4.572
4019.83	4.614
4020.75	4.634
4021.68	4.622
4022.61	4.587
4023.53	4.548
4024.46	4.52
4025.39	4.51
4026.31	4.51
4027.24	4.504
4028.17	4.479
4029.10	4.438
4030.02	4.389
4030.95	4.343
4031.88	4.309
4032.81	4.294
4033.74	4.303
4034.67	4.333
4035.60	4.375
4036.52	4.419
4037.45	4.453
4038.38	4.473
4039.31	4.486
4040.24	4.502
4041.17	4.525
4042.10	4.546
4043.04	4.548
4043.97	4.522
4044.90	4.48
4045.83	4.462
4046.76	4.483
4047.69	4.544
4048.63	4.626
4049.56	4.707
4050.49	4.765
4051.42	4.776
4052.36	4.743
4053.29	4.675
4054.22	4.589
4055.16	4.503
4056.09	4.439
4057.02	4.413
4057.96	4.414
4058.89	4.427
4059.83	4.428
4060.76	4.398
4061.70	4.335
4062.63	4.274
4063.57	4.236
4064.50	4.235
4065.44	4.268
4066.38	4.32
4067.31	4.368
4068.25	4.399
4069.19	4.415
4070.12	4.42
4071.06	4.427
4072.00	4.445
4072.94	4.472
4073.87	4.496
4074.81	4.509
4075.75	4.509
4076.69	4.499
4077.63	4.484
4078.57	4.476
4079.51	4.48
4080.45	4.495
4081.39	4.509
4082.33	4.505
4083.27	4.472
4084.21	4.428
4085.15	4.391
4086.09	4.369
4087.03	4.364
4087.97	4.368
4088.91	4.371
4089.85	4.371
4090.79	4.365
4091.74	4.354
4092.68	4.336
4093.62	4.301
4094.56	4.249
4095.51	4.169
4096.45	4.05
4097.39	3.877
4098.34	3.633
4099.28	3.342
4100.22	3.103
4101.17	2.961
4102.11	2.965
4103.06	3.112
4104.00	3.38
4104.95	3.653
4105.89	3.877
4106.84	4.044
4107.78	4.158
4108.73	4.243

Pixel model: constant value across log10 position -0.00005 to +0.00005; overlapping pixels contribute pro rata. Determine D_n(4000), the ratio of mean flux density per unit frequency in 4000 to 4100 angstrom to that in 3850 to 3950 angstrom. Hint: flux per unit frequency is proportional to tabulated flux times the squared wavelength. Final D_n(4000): 1.3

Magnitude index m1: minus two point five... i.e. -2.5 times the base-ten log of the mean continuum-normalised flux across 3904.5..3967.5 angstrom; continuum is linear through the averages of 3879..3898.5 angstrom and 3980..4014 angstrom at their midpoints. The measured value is 0.08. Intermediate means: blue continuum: 3.53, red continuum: 4.43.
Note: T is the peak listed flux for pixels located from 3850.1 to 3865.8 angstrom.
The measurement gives 4.338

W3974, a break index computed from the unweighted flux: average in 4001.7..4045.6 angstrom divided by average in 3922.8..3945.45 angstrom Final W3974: 1.5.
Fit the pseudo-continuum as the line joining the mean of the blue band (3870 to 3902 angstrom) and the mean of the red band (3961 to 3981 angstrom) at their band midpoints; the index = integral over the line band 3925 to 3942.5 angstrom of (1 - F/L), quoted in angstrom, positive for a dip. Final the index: 3.21 angstrom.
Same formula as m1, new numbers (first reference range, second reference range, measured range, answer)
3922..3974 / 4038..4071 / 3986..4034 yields -0.13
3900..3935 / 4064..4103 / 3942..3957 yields -0.13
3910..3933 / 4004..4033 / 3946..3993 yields 0.09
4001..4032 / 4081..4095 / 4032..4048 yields 0.00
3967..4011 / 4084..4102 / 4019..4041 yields -0.11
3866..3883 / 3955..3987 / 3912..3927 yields -0.07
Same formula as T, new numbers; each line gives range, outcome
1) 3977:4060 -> 4.776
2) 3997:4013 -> 4.576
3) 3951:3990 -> 4.526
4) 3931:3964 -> 4.333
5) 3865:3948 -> 4.377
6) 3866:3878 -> 4.334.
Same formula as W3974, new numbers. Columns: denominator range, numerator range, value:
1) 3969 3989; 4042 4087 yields 1.21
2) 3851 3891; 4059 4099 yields 1.11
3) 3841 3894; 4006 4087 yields 1.13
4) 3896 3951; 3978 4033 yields 1.21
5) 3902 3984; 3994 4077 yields 1.24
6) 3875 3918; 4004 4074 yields 1.16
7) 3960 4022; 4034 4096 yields 1.11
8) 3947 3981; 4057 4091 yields 1.25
